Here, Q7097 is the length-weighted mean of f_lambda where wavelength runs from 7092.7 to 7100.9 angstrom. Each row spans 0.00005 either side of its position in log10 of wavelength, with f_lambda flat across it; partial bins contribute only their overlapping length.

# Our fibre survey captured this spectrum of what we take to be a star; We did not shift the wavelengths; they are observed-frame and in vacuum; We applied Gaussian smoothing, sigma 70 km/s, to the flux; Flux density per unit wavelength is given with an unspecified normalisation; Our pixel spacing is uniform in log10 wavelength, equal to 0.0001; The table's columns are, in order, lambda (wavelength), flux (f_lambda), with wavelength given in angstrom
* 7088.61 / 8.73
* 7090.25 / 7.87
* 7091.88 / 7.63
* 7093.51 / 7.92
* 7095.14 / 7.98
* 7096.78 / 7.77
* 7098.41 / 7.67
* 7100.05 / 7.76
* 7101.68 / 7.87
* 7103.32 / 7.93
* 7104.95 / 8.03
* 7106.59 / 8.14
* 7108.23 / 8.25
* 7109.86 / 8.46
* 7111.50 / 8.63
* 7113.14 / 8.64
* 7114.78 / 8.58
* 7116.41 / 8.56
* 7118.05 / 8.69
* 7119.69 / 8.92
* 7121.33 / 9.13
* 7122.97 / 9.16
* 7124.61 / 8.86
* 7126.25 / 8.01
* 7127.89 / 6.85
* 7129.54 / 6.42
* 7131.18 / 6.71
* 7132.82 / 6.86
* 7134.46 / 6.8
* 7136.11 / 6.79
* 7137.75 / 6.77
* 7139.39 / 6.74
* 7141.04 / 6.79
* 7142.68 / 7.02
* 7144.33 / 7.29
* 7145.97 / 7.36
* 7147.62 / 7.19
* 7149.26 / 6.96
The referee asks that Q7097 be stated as 7.82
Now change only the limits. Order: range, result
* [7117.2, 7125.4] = 8.95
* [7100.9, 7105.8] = 7.94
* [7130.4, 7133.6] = 6.79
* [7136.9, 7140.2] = 6.77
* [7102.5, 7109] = 8.08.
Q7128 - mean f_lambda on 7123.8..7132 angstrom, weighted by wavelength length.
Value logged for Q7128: 7.36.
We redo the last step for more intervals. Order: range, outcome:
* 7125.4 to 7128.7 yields 7.45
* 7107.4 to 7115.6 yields 8.52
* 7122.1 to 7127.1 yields 8.67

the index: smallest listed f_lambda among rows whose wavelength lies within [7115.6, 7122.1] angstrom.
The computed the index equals 8.56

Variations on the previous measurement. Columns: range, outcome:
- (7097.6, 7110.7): 7.67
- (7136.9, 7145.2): 6.74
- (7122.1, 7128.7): 6.85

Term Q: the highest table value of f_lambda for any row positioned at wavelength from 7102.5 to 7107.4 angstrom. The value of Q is 8.14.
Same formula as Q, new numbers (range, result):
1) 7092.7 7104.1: 7.98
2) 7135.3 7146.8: 7.36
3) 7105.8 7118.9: 8.69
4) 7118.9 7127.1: 9.16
